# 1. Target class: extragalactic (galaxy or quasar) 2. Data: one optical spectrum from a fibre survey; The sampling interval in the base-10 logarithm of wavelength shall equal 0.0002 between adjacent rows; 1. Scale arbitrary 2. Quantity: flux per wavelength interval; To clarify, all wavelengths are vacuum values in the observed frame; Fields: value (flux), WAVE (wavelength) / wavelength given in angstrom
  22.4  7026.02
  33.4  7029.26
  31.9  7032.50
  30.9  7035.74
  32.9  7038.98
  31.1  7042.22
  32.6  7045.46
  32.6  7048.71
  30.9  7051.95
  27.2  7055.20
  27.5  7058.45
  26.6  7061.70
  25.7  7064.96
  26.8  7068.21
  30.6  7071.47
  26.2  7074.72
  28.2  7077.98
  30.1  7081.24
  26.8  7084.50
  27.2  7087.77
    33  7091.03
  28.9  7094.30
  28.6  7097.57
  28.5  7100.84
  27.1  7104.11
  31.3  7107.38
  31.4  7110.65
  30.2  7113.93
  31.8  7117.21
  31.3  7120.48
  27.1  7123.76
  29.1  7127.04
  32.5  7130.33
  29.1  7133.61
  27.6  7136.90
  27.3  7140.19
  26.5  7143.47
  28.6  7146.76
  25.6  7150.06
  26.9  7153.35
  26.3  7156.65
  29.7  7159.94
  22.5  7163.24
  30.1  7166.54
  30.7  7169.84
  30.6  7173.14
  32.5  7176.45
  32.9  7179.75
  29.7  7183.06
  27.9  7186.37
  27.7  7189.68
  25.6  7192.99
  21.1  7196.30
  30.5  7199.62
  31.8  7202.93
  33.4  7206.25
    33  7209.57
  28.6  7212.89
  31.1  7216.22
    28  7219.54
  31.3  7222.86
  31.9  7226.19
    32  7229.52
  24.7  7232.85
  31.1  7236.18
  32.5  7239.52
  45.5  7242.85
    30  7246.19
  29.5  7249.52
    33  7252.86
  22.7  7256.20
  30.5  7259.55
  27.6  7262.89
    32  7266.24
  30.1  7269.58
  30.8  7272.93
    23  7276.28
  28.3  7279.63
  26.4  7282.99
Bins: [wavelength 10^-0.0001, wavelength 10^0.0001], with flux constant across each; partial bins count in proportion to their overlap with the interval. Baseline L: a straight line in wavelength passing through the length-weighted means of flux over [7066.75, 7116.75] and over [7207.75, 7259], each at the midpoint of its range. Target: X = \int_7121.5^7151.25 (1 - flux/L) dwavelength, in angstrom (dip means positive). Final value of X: 1.4 angstrom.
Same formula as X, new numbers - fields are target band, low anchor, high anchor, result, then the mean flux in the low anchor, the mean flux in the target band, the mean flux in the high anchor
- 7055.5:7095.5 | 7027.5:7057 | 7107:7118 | 4.1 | 31.4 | 28.1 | 31.1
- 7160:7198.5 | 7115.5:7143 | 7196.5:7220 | 2.1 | 29.4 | 28.4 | 30.4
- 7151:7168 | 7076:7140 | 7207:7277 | 1.6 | 29.4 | 27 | 30.6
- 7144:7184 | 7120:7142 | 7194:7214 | 0.7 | 29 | 28.8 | 29.6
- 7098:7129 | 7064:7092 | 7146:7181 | -1.4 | 28.2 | 29.7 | 28.7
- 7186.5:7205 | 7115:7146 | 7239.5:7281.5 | 1.4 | 29.2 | 27.5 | 30.3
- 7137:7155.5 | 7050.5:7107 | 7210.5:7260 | 1.5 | 28.3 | 27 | 30.9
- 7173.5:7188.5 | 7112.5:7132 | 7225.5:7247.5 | 0.4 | 30.3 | 30.6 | 32.6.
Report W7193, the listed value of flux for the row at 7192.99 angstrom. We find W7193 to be 25.6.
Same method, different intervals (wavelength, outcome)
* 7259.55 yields 30.5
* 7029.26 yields 33.4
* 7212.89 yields 28.6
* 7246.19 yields 30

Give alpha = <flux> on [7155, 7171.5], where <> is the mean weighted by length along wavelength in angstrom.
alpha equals 27.9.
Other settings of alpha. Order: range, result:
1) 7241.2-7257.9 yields 32.1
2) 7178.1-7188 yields 30.2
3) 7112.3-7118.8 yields 31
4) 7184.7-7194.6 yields 27.1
